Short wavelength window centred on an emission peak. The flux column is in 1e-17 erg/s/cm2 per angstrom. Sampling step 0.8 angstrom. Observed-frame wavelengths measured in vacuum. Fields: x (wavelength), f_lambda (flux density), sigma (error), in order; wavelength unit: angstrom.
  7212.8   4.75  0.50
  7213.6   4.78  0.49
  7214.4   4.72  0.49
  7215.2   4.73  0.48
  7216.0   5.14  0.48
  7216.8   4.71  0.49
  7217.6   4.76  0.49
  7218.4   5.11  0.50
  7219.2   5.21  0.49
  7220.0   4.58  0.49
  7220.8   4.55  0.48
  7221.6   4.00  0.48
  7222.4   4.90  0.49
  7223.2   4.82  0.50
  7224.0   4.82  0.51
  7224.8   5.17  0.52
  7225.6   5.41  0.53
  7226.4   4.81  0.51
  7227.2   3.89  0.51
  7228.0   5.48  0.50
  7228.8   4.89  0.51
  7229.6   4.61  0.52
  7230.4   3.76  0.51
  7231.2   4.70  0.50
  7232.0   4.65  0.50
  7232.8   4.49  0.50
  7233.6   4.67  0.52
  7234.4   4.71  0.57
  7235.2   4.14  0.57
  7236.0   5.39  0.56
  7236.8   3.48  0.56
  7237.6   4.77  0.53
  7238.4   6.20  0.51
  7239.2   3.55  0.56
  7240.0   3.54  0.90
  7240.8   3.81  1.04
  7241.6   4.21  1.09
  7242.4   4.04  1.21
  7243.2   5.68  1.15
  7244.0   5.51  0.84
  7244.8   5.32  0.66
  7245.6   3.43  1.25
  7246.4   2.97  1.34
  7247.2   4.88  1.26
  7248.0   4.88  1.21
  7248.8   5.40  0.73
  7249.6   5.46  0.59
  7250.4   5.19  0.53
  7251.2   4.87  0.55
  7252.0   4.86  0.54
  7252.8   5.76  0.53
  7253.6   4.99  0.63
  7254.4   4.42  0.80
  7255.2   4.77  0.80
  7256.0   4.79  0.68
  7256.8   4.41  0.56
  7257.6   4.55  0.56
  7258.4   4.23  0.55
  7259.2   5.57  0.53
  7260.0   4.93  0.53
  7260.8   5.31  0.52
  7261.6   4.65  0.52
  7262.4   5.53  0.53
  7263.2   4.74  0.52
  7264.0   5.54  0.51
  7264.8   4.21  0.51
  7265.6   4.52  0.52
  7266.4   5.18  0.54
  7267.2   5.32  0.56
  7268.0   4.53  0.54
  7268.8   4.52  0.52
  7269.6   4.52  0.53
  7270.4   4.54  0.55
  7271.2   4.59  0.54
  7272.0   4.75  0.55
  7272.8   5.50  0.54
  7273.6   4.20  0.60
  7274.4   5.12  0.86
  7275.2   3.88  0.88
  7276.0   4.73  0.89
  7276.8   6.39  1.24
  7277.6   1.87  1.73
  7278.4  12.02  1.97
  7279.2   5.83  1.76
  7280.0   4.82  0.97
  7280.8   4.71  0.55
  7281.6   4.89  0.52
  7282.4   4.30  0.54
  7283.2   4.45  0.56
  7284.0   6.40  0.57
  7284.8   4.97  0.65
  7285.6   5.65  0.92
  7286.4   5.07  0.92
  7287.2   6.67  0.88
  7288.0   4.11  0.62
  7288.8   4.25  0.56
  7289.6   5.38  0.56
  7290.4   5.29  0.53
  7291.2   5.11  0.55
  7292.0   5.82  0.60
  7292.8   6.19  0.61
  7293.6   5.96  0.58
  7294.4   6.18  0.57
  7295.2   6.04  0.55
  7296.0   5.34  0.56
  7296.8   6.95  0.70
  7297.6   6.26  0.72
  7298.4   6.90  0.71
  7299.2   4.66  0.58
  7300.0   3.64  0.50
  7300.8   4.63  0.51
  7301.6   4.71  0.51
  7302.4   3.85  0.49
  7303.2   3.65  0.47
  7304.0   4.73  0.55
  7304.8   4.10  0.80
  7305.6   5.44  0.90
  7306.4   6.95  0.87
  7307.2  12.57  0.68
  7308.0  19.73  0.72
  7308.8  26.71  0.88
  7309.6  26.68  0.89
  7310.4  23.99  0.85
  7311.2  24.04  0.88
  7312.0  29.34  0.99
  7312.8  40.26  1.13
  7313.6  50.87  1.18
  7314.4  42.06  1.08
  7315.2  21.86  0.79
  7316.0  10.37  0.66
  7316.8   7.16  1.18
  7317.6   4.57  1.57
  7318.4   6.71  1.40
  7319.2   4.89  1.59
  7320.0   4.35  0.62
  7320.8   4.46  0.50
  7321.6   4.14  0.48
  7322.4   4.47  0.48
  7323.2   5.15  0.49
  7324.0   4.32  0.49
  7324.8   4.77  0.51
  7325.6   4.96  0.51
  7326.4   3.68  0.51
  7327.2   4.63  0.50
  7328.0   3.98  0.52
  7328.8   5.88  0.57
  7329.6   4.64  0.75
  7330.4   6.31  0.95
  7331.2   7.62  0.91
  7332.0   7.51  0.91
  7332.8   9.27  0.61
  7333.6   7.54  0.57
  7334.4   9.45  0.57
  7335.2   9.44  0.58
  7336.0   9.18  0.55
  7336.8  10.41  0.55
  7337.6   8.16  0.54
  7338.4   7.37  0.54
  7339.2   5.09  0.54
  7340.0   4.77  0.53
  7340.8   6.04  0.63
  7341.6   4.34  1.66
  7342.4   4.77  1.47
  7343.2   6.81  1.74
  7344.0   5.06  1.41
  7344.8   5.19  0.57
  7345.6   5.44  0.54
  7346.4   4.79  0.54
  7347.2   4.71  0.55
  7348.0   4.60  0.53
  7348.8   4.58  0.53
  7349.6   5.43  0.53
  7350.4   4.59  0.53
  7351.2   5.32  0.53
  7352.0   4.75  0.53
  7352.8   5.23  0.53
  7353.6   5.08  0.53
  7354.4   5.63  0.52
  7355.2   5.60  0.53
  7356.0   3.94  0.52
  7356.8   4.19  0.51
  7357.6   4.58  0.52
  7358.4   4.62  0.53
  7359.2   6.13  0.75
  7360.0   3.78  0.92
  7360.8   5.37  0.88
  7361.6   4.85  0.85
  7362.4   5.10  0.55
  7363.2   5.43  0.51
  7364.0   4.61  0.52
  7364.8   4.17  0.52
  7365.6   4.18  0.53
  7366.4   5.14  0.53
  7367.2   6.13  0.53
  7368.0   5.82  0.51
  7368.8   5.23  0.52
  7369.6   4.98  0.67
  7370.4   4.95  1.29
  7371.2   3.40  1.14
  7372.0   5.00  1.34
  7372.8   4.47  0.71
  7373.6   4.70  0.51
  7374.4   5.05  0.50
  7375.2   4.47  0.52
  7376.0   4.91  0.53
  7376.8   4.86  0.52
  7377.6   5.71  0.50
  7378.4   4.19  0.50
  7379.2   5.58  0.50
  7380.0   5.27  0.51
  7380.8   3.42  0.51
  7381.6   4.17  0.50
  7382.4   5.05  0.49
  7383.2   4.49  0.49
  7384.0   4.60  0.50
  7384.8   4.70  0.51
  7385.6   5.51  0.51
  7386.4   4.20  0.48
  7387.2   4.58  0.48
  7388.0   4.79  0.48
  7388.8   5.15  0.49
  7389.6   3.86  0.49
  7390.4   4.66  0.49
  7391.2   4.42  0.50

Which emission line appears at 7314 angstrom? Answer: H-alpha 6563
